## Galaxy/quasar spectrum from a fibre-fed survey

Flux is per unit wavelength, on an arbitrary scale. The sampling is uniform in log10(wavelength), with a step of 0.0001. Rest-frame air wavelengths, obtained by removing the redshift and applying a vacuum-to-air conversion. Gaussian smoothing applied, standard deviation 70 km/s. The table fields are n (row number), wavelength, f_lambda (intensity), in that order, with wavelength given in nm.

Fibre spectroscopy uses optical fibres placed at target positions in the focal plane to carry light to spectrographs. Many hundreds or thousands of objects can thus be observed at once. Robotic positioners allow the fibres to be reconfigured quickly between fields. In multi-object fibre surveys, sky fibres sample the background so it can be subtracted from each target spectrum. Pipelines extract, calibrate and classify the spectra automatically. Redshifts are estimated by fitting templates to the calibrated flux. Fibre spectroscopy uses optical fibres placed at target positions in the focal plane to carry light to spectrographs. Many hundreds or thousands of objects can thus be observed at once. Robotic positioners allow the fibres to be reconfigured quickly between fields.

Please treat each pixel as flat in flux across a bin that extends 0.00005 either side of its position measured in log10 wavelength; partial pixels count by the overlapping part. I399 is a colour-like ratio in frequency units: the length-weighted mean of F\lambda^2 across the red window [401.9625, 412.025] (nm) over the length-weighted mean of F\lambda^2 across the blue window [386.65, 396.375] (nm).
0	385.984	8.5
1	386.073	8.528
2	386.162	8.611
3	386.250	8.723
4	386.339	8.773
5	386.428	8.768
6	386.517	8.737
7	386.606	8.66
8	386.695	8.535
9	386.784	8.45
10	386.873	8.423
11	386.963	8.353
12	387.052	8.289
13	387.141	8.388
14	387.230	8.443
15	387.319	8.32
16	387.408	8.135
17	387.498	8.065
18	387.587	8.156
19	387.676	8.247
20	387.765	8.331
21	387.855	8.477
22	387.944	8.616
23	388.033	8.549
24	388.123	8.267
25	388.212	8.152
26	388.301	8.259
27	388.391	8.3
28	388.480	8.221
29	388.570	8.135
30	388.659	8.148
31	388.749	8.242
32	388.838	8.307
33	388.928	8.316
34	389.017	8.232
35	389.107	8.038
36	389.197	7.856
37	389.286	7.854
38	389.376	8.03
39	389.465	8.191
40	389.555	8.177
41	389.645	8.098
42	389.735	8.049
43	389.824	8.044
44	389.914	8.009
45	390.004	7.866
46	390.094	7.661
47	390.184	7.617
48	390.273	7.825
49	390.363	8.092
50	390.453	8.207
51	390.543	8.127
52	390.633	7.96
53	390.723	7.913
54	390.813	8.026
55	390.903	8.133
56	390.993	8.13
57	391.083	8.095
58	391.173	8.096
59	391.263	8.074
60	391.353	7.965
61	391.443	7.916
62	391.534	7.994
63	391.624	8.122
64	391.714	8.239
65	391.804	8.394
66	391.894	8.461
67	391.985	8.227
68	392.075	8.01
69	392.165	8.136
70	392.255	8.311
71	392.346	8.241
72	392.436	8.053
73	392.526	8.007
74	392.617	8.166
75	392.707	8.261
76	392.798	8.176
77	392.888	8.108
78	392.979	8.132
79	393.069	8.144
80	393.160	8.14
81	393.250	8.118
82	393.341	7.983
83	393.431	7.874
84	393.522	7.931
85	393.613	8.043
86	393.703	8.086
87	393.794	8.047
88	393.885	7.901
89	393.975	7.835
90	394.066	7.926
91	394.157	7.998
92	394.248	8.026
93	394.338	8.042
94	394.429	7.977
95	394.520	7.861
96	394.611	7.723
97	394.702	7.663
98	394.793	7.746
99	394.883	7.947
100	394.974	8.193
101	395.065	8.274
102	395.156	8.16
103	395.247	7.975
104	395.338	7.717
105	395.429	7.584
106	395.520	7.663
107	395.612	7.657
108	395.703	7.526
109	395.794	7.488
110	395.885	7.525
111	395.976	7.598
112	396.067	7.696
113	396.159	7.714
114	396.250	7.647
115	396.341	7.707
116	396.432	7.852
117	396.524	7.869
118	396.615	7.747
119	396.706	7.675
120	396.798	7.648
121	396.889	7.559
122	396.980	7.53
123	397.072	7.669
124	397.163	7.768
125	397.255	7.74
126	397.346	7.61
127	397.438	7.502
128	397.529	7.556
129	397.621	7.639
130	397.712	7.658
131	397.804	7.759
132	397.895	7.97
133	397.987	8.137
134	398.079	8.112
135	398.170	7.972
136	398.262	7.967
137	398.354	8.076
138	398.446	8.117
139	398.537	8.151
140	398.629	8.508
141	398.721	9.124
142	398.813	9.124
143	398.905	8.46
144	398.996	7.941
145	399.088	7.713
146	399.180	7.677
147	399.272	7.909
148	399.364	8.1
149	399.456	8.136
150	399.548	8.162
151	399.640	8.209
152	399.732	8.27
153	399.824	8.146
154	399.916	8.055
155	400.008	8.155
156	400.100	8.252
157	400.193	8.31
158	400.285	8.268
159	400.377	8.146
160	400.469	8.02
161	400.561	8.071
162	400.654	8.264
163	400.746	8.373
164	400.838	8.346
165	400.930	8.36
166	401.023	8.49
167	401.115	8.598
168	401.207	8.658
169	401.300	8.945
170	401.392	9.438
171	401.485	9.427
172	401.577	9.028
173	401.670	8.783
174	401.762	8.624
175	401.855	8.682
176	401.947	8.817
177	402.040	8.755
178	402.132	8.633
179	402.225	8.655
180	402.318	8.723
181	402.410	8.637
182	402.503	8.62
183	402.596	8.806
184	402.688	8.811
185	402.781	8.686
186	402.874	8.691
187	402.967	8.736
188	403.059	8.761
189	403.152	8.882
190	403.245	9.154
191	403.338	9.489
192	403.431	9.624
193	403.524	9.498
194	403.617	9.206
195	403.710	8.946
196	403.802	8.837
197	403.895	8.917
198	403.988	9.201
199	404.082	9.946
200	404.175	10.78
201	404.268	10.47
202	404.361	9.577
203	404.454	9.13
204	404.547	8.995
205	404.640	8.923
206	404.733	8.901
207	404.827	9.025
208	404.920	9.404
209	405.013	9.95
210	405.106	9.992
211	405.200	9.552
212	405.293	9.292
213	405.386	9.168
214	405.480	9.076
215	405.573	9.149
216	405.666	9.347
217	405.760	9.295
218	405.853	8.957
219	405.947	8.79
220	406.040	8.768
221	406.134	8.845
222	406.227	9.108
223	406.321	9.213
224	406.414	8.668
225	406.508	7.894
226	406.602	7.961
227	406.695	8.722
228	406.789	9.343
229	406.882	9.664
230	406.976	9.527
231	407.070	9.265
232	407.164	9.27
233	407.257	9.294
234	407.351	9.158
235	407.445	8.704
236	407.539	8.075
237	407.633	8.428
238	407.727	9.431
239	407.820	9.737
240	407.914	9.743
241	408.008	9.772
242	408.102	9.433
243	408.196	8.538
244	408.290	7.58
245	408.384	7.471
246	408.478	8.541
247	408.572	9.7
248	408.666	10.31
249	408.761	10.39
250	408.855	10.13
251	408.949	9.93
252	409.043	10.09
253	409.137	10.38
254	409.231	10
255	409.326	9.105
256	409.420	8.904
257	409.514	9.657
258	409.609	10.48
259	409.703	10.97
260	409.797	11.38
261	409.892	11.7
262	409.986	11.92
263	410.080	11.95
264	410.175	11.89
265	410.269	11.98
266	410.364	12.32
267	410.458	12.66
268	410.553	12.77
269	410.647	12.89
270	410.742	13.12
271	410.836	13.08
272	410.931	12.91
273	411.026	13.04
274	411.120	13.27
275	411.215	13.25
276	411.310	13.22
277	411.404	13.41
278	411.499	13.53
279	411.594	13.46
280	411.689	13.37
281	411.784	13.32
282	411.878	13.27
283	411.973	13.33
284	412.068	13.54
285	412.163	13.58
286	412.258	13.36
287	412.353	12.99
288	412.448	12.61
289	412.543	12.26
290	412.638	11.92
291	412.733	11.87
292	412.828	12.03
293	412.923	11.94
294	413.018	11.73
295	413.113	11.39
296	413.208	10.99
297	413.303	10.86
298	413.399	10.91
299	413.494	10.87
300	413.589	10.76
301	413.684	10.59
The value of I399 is 1.35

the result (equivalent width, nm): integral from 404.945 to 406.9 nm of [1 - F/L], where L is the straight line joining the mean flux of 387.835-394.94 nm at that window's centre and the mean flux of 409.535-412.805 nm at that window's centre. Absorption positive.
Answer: 0.40 nm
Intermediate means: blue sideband 8.08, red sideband 12.6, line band 9.08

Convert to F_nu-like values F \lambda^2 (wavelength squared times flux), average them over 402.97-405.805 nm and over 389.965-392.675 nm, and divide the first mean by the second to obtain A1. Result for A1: 1.24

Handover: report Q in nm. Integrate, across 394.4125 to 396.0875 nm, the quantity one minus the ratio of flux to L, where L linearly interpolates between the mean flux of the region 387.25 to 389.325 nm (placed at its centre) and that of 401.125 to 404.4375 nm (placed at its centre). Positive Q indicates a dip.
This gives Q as 0.16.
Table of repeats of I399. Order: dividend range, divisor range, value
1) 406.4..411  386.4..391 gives 1.37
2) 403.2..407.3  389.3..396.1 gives 1.23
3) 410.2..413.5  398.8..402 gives 1.59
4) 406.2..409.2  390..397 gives 1.24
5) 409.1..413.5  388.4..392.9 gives 1.66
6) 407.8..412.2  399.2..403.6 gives 1.38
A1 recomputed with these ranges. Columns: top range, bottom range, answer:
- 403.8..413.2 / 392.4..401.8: 1.39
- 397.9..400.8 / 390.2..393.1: 1.05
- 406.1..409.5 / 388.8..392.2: 1.24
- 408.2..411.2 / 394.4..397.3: 1.52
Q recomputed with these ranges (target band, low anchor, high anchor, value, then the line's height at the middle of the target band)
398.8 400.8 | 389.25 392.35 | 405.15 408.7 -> 0.102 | 8.6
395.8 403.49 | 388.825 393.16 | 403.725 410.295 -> 0.508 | 8.85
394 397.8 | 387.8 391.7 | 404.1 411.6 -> 0.446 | 8.79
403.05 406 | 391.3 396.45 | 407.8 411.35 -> 0.187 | 9.96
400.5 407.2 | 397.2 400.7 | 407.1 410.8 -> 0.072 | 9.12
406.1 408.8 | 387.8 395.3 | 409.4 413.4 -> 0.580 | 11.5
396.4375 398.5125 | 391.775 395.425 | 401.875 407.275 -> 0.155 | 8.42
